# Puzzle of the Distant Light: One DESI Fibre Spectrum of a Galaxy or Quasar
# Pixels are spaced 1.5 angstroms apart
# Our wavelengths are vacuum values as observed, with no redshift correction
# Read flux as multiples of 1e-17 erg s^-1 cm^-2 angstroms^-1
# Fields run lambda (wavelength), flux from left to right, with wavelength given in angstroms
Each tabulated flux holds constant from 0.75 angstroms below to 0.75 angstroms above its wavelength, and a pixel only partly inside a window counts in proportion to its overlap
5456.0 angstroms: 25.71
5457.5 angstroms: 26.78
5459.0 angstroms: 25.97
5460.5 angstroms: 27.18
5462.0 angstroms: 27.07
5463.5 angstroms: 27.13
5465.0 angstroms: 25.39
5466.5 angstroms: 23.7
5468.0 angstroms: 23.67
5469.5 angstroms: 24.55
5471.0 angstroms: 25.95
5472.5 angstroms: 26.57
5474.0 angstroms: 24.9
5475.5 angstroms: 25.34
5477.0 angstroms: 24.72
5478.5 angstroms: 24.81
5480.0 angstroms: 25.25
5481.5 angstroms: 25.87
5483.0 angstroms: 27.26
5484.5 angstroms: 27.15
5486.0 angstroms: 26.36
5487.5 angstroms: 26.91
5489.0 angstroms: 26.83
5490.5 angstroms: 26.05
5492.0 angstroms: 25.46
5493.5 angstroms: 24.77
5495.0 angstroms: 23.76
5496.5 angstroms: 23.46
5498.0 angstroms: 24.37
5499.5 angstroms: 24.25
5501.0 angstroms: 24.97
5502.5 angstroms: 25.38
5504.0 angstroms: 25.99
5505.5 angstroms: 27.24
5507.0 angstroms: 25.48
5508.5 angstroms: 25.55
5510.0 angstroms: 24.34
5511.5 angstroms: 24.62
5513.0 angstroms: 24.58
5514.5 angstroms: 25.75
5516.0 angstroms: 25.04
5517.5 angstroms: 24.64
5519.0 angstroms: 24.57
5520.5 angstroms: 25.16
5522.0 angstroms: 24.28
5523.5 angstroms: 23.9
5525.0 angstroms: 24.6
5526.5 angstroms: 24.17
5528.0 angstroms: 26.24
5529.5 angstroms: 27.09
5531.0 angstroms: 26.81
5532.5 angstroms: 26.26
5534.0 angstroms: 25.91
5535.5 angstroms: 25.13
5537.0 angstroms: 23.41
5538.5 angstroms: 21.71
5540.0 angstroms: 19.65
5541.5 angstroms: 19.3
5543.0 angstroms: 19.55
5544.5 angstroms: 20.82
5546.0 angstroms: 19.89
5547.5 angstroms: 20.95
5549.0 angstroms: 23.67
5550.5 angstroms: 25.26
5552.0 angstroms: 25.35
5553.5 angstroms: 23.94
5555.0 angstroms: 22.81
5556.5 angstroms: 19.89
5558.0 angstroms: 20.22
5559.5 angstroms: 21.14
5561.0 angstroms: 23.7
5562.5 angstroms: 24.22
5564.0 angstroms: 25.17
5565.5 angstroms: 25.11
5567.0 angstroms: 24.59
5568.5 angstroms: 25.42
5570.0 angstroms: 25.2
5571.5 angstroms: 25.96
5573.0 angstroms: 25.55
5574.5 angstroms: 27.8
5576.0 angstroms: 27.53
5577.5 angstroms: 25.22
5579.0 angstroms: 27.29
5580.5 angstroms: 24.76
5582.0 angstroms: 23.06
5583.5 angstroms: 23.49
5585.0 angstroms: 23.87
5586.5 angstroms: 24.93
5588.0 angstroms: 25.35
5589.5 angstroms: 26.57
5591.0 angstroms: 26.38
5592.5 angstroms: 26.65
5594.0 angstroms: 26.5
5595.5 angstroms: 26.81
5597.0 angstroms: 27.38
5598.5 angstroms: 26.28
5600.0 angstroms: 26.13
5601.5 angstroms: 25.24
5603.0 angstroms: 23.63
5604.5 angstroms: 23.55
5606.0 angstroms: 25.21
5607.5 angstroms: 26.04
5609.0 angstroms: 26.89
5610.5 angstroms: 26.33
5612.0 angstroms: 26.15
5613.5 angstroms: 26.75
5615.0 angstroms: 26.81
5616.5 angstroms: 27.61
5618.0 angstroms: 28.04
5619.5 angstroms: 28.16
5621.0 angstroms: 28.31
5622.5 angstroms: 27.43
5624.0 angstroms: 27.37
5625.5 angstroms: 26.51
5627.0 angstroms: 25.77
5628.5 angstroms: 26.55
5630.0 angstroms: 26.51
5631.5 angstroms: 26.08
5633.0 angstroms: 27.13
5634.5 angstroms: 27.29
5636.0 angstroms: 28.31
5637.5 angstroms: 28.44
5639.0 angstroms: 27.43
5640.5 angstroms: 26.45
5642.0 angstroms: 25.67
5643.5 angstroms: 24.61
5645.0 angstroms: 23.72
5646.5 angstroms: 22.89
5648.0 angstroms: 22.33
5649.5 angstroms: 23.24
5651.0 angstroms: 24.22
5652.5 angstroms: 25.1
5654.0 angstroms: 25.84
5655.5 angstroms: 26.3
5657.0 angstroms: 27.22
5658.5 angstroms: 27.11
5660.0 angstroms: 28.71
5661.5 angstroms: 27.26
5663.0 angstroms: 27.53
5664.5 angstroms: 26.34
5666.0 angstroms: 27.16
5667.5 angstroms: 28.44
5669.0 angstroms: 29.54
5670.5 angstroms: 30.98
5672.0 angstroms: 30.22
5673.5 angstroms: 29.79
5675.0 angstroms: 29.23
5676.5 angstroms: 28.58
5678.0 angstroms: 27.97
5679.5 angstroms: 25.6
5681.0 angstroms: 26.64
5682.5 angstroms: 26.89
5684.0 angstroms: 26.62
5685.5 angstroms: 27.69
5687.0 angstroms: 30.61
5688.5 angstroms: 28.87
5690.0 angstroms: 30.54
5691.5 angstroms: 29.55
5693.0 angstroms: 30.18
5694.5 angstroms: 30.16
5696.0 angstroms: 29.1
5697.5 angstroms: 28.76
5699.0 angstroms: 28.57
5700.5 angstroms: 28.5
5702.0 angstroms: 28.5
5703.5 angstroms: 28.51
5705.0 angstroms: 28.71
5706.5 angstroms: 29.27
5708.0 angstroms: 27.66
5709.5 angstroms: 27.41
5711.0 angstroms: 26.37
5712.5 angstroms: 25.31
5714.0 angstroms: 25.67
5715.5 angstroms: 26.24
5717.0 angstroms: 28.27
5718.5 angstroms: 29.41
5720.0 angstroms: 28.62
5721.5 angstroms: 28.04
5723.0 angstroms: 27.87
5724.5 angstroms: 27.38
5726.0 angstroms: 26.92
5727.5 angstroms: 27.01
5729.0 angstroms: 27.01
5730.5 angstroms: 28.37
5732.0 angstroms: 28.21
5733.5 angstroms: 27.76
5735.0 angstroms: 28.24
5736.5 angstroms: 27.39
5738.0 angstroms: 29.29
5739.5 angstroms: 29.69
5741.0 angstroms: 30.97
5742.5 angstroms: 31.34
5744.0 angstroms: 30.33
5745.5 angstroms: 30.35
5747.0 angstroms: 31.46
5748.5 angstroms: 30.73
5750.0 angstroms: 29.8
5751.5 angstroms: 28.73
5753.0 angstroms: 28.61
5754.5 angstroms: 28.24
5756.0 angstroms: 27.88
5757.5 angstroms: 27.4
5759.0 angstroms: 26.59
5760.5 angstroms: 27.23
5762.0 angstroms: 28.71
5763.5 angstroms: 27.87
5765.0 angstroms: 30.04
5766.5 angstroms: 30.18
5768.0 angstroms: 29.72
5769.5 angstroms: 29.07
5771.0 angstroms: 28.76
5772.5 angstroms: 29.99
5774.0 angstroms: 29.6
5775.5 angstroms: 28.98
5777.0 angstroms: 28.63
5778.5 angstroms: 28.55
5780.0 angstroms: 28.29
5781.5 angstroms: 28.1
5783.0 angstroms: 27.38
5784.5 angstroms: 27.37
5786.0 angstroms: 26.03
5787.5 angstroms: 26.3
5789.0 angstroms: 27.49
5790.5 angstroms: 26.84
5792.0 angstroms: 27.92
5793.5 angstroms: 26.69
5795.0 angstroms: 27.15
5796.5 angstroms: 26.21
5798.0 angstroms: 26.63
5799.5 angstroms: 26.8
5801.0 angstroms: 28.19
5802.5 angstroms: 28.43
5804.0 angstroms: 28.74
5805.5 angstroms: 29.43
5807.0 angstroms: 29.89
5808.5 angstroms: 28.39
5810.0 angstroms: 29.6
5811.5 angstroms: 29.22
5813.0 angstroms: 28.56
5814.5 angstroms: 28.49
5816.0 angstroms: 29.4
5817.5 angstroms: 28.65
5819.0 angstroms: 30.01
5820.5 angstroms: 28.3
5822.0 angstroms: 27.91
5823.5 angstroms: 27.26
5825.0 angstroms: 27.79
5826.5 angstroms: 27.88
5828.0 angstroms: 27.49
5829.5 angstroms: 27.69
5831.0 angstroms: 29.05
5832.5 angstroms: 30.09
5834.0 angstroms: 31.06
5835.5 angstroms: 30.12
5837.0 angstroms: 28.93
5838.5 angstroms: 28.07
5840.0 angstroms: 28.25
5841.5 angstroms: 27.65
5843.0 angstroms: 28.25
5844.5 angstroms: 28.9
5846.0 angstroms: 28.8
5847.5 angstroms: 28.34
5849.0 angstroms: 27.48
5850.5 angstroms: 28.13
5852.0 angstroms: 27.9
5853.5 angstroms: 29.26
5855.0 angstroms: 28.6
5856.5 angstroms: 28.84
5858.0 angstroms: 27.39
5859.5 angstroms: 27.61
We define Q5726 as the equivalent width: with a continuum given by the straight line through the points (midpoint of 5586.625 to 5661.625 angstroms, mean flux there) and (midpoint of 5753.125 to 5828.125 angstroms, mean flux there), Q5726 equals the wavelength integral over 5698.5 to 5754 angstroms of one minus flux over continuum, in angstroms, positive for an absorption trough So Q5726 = -2.0 angstroms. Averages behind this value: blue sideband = 26.2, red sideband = 28.2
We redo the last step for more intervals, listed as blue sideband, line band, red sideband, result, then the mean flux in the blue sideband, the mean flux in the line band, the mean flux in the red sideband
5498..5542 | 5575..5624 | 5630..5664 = -1.05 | 24.7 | 26.1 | 26.1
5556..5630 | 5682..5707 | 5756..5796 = -1.76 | 25.6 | 28.9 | 28.1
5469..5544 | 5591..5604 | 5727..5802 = 0.05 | 24.9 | 26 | 28.4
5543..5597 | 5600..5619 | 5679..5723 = -0.38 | 24.4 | 26.1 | 28.2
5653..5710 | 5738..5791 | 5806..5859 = -0.58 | 28.3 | 28.8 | 28.6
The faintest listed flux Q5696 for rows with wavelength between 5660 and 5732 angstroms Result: 25.31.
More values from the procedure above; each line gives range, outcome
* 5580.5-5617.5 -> 23.06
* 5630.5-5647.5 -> 22.89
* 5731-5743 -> 27.39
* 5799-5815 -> 26.8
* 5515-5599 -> 19.3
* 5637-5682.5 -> 22.33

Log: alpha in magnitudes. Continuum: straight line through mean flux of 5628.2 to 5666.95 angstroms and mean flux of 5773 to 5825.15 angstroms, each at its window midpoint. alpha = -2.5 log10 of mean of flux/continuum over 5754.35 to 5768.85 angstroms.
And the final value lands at -0.03 mag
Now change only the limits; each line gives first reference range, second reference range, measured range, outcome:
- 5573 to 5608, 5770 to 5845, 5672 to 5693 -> -0.07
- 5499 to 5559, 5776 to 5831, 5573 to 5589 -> -0.03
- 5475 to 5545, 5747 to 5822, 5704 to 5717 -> 0.01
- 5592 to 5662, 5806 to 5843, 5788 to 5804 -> 0.04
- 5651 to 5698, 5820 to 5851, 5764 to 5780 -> -0.04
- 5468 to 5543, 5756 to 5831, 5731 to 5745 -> -0.06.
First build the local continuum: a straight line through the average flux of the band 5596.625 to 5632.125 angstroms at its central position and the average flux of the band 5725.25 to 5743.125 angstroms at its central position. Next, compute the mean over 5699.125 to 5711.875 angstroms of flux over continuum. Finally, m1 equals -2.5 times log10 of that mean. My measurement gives 0.00 mag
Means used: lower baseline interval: 26.4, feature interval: 28.1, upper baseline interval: 28.5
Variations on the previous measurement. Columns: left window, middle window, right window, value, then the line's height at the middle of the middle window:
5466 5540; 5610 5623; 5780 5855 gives -0.04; 26.3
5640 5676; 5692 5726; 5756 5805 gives -0.03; 27.2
